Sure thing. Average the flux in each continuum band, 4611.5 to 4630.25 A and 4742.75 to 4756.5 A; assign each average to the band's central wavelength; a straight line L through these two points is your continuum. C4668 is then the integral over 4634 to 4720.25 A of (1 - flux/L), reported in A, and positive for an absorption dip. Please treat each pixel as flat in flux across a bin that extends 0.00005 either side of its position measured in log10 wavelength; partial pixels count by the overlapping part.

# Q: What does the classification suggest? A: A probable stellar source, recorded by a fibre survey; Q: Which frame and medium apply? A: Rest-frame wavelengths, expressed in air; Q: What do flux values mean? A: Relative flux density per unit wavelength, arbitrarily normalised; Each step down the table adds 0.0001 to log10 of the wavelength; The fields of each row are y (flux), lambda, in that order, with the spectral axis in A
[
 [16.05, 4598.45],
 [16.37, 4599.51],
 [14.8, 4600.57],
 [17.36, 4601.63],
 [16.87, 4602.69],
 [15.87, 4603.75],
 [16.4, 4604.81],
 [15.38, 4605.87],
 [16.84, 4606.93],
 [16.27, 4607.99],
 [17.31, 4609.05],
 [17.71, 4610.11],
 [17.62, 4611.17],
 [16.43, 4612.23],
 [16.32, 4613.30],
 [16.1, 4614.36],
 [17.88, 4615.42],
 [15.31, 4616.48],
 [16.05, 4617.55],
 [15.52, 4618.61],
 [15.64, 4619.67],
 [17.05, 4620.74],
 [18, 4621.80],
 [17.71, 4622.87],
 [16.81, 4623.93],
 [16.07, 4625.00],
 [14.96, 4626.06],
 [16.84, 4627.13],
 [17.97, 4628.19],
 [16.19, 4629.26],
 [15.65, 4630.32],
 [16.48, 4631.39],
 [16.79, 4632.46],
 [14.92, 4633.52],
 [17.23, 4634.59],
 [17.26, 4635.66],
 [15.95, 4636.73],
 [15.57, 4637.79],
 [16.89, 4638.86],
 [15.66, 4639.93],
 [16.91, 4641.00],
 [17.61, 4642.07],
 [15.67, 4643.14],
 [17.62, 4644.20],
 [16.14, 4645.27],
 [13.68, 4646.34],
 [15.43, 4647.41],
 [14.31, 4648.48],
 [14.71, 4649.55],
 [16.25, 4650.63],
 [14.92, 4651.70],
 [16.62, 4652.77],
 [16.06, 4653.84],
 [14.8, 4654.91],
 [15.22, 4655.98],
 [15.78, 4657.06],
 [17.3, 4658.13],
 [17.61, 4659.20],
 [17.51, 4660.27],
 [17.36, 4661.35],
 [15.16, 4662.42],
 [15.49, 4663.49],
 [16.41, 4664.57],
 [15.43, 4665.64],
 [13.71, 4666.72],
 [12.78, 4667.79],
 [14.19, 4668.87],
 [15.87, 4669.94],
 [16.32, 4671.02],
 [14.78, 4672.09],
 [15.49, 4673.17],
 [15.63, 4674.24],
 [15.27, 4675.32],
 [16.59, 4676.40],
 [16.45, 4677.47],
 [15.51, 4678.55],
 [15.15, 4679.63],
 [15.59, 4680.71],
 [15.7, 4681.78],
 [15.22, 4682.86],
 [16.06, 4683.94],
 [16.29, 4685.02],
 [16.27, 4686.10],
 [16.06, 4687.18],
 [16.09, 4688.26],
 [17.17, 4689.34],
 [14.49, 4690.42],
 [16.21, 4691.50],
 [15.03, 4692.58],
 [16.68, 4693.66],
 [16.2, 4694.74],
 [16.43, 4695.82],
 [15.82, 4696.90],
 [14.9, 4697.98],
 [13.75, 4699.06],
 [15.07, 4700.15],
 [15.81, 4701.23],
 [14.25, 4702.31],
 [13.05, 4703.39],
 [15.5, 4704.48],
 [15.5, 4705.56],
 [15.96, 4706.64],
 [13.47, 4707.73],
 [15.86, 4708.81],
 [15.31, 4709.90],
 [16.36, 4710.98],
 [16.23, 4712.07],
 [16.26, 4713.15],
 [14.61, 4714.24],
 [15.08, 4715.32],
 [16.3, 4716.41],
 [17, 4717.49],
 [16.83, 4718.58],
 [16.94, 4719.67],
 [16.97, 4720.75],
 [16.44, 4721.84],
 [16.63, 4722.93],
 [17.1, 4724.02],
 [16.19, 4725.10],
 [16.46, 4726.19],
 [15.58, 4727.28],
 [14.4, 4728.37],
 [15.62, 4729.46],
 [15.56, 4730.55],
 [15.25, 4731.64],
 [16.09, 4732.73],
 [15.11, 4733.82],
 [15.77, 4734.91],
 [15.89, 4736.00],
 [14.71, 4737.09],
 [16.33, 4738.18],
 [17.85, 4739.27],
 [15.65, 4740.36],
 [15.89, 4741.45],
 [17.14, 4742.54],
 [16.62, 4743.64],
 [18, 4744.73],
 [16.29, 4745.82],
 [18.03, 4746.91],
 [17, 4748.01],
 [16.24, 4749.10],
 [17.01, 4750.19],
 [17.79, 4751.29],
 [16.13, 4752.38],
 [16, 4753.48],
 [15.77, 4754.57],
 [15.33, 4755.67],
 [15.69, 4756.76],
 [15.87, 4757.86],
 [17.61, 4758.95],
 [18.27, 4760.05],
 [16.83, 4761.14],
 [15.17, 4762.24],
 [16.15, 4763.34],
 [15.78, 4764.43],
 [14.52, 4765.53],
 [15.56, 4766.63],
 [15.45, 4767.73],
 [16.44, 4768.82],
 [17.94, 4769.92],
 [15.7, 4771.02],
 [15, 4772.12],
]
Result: 4.4 A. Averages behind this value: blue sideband 16.5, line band 15.7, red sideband 16.7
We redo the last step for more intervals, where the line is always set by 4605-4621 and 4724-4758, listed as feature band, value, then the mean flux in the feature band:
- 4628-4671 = 1.3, 15.9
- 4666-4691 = 1.3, 15.5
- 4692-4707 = 0.9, 15.3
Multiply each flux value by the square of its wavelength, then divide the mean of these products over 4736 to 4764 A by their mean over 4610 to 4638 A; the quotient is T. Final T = 1.06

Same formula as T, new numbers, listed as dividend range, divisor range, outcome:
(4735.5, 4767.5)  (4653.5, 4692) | 1.08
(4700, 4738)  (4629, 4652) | 1.02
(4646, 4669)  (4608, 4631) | 0.95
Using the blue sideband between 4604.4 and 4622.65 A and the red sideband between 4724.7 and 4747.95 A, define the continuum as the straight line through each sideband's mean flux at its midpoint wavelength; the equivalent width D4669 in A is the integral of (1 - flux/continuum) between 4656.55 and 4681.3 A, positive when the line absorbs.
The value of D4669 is 1.0 A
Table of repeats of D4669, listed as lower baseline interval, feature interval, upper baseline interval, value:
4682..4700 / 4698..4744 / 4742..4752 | 2.0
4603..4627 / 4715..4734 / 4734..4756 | 0.4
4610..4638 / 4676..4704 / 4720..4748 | 1.3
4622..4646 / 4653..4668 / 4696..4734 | 0.3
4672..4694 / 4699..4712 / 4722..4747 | 0.7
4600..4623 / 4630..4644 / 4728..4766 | 0.1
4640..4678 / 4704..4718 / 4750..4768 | 0.3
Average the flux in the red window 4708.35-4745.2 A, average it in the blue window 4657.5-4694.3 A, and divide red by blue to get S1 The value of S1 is 1.0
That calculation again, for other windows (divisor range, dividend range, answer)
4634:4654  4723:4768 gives 1.01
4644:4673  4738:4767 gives 1.06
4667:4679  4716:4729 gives 1.07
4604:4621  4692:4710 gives 0.92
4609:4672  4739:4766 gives 1.02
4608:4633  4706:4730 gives 0.96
